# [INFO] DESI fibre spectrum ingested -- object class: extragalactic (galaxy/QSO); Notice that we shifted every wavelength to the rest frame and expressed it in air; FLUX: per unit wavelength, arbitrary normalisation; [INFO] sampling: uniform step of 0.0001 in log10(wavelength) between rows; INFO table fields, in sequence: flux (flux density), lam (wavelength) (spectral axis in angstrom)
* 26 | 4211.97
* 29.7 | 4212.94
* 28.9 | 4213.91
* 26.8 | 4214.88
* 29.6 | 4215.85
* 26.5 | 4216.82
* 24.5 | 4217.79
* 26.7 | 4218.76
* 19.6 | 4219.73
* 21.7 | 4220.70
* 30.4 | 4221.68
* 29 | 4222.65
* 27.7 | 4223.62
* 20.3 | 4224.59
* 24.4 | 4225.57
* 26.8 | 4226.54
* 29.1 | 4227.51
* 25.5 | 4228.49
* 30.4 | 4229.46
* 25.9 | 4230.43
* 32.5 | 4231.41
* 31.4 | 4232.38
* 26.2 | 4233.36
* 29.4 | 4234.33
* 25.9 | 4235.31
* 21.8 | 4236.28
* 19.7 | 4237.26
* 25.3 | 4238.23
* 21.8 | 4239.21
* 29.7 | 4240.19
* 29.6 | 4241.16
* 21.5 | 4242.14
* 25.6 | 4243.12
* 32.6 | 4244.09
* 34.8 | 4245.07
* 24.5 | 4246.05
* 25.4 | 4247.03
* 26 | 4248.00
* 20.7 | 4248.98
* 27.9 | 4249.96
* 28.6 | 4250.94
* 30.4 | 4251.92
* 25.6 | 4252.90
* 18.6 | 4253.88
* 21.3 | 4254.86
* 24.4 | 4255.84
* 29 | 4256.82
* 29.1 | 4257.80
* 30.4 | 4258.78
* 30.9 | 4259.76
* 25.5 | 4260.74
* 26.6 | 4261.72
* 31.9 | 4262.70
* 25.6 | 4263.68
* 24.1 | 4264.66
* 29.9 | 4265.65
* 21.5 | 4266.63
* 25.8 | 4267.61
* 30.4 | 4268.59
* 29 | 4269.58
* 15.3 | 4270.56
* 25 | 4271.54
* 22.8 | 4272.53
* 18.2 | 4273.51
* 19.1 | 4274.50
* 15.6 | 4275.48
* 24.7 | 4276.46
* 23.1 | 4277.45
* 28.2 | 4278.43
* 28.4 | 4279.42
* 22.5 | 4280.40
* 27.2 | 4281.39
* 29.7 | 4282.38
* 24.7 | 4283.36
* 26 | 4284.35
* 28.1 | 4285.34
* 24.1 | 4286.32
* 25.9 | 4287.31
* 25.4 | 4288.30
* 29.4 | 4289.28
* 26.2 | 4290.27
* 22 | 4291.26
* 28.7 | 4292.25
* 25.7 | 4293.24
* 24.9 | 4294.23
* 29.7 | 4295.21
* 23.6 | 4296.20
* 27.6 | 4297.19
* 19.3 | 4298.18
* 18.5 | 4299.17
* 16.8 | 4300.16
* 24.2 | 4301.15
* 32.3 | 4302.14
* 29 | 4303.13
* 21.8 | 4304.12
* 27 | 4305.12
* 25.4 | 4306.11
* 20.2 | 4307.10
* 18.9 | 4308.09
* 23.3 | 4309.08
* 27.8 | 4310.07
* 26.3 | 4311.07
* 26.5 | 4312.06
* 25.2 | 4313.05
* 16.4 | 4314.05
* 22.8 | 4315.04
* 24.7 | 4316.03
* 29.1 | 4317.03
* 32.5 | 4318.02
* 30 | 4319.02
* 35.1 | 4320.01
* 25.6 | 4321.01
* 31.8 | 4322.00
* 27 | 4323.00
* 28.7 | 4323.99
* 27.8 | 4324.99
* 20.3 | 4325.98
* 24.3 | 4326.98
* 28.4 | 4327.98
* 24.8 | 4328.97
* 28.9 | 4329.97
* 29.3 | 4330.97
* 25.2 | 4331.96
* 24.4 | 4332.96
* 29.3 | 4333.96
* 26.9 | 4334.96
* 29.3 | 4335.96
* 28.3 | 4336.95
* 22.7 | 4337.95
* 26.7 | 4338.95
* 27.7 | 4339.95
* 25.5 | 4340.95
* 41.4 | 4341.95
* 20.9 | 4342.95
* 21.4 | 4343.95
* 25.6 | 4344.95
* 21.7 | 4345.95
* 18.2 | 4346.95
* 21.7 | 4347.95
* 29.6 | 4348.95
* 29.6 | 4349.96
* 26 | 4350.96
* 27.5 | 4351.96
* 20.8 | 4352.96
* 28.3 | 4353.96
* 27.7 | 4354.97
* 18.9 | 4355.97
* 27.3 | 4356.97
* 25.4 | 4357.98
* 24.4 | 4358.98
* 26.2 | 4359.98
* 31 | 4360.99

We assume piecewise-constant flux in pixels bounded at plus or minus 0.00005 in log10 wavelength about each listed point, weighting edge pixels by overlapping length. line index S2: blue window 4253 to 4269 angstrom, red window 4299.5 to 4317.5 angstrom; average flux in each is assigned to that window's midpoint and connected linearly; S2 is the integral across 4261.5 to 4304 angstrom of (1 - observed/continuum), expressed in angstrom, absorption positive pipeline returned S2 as 0.8 angstrom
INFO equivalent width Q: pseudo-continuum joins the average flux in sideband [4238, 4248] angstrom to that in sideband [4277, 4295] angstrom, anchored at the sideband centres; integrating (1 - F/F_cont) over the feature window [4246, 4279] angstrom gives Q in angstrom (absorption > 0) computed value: 1.88 angstrom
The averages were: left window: 27.1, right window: 26.2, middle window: 25.2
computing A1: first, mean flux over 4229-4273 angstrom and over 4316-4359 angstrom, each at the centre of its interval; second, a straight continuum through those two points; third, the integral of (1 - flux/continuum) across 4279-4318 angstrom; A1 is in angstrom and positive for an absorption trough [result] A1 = 2.2 angstrom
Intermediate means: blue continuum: 26.4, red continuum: 26.6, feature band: 25.1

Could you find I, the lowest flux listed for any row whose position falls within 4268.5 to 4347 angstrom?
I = 15.3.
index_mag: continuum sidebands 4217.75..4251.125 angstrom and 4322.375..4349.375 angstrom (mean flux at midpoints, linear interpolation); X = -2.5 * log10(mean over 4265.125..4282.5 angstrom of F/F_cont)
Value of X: 0.09 mag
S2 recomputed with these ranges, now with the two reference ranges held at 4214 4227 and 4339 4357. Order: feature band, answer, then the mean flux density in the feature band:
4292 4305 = 0.44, 24.8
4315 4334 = -1.48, 27.6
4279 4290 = -0.35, 26.5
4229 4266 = -1.59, 26.8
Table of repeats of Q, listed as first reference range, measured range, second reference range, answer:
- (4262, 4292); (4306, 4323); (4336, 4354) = -0.4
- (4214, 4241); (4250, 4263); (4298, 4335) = -0.5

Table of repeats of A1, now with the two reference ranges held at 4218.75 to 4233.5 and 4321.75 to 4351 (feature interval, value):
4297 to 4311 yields 1.47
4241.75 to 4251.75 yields -0.10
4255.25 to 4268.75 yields -0.39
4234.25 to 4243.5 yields 0.65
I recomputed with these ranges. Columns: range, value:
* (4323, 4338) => 20.3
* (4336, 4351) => 18.2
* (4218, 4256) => 18.6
